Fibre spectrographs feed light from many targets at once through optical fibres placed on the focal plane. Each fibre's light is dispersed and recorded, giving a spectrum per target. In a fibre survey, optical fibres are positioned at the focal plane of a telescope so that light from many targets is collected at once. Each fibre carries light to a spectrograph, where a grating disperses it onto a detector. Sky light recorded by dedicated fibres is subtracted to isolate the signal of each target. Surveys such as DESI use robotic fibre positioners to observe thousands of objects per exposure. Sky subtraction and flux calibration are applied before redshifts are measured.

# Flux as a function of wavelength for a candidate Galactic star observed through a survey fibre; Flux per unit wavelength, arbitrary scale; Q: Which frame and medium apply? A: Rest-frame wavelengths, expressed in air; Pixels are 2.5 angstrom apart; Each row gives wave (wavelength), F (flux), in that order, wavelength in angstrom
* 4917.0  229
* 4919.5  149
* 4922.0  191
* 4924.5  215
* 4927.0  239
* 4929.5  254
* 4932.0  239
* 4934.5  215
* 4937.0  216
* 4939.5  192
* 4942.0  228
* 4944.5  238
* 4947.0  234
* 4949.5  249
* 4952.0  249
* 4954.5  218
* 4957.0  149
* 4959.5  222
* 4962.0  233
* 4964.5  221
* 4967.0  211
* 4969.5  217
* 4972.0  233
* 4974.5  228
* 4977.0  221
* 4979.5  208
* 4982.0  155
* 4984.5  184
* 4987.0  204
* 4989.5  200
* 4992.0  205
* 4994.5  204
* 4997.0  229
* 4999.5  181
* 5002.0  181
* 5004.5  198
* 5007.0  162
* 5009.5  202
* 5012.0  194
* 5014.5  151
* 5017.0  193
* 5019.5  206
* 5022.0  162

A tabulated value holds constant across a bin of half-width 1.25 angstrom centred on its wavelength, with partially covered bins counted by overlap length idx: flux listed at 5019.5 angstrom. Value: 206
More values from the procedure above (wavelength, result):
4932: 239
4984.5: 184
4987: 204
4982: 155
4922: 191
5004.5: 198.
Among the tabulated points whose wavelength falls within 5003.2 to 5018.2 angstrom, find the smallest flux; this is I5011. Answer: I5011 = 151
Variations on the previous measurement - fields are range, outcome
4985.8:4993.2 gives 200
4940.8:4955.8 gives 218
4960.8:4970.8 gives 211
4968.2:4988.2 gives 155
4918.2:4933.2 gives 149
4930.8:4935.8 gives 215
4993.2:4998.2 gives 204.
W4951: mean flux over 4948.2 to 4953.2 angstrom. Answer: 249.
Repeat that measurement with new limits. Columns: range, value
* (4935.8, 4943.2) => 212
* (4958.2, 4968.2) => 221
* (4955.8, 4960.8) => 186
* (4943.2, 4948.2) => 236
